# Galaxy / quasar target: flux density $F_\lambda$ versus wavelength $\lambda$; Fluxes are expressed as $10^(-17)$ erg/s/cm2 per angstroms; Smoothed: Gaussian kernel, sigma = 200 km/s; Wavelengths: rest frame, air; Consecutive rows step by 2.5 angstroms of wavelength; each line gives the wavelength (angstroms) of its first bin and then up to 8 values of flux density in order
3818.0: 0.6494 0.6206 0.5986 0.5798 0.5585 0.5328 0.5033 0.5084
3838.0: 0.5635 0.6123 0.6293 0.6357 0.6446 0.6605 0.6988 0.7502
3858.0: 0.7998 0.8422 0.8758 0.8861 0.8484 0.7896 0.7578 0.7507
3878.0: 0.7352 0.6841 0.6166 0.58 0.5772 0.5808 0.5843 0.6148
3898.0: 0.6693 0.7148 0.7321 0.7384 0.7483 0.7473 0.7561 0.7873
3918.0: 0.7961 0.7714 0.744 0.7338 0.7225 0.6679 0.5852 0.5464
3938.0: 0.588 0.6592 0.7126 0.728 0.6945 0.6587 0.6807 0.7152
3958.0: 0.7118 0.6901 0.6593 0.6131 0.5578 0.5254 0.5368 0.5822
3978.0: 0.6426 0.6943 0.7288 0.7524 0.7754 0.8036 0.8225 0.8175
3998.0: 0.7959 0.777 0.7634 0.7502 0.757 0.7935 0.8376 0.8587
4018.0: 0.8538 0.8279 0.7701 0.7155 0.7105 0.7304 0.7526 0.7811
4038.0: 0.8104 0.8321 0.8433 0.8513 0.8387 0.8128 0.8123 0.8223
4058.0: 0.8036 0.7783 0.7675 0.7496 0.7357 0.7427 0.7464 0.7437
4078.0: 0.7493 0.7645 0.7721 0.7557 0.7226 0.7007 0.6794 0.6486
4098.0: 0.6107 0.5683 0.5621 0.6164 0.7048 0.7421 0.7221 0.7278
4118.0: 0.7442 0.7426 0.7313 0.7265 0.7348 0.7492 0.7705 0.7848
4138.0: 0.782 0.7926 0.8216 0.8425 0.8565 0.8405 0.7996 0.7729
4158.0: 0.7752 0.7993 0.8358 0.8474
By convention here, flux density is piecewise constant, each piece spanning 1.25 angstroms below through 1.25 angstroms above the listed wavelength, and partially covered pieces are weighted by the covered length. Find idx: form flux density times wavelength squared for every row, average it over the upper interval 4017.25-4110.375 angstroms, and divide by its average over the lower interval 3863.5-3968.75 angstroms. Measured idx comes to 1.2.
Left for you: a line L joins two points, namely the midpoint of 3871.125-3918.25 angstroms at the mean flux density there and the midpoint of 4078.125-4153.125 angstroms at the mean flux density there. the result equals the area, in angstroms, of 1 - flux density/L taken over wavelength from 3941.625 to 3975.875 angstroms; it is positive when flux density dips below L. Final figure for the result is 2.66 angstroms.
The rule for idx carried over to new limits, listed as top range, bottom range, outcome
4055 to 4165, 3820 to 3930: 1.22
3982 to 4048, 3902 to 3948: 1.17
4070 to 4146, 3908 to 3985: 1.16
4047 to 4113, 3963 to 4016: 1.06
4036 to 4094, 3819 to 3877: 1.27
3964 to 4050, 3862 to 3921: 1.10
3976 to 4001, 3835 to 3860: 1.23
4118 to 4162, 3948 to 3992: 1.27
